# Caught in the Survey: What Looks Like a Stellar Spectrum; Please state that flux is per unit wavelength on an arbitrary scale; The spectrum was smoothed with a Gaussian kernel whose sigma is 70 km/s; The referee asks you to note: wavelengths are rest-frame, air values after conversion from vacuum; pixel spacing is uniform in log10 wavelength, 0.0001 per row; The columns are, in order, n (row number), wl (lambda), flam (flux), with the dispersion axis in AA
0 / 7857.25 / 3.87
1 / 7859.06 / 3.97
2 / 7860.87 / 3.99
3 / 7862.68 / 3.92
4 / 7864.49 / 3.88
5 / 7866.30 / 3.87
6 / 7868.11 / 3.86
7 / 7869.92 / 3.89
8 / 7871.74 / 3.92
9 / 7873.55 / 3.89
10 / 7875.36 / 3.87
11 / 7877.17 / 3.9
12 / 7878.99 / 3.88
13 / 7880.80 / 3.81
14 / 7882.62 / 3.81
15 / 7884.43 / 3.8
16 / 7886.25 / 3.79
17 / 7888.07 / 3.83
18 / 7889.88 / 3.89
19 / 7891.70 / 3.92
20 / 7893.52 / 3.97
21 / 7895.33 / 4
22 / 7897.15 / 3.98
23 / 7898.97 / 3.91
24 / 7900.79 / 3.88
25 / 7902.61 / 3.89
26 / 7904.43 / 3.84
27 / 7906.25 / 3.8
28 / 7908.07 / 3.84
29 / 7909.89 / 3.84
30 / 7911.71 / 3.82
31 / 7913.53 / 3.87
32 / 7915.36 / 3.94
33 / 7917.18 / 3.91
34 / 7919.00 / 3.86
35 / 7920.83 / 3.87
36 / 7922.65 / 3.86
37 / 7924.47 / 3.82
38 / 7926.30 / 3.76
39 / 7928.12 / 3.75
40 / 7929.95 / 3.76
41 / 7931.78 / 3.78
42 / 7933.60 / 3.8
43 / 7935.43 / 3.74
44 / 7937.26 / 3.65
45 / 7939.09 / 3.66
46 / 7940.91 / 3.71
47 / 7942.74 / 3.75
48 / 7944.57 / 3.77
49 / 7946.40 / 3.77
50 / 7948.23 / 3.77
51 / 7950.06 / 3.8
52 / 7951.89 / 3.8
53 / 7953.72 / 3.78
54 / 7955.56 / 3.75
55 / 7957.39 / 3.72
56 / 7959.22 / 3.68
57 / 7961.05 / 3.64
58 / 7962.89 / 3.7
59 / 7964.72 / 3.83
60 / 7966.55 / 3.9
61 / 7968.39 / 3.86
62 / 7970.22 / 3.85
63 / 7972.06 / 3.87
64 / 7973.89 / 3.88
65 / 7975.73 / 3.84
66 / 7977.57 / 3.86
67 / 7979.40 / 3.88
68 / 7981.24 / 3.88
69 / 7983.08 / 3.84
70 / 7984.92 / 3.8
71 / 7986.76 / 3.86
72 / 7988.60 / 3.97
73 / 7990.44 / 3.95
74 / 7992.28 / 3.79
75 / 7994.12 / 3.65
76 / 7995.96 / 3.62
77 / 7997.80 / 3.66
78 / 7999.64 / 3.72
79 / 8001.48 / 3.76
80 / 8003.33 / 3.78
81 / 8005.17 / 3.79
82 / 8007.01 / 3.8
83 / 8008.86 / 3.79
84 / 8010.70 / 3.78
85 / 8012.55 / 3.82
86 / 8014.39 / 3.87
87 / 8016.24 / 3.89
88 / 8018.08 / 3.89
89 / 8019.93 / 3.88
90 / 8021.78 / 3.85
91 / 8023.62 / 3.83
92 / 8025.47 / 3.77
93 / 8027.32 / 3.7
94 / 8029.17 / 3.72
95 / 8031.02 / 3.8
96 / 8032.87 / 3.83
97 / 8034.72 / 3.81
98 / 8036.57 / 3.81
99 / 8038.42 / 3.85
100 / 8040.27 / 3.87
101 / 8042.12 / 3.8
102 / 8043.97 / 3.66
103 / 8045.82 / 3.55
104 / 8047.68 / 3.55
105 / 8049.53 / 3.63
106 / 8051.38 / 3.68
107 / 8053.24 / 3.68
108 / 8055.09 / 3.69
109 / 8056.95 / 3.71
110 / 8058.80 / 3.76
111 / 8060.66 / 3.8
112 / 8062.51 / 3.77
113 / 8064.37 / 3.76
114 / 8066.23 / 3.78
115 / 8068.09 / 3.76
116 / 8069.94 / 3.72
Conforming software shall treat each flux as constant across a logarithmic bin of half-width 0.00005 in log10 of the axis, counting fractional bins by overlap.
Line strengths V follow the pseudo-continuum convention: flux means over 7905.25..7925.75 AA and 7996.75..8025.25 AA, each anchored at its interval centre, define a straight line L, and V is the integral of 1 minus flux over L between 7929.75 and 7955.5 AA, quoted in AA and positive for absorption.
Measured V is 0.6 AA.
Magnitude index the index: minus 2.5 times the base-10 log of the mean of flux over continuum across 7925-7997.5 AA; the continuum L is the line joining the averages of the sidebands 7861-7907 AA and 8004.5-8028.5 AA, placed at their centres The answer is 0.02 mag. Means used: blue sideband 3.88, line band 3.79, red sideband 3.82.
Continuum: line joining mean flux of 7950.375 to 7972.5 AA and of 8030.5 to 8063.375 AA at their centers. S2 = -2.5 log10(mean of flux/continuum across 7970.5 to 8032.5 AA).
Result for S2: -0.02 mag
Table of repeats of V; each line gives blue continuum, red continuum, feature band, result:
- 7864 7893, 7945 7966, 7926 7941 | 0.2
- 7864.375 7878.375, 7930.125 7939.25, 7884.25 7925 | -0.8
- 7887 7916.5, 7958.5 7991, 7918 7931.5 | 0.2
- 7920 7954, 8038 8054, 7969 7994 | -0.8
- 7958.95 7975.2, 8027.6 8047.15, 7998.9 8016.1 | -0.1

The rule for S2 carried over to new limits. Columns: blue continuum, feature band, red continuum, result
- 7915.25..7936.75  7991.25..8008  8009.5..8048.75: 0.02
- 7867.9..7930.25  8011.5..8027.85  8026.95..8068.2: -0.02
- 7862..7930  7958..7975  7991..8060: 0.00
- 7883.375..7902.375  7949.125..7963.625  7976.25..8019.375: 0.03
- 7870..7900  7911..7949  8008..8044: 0.02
